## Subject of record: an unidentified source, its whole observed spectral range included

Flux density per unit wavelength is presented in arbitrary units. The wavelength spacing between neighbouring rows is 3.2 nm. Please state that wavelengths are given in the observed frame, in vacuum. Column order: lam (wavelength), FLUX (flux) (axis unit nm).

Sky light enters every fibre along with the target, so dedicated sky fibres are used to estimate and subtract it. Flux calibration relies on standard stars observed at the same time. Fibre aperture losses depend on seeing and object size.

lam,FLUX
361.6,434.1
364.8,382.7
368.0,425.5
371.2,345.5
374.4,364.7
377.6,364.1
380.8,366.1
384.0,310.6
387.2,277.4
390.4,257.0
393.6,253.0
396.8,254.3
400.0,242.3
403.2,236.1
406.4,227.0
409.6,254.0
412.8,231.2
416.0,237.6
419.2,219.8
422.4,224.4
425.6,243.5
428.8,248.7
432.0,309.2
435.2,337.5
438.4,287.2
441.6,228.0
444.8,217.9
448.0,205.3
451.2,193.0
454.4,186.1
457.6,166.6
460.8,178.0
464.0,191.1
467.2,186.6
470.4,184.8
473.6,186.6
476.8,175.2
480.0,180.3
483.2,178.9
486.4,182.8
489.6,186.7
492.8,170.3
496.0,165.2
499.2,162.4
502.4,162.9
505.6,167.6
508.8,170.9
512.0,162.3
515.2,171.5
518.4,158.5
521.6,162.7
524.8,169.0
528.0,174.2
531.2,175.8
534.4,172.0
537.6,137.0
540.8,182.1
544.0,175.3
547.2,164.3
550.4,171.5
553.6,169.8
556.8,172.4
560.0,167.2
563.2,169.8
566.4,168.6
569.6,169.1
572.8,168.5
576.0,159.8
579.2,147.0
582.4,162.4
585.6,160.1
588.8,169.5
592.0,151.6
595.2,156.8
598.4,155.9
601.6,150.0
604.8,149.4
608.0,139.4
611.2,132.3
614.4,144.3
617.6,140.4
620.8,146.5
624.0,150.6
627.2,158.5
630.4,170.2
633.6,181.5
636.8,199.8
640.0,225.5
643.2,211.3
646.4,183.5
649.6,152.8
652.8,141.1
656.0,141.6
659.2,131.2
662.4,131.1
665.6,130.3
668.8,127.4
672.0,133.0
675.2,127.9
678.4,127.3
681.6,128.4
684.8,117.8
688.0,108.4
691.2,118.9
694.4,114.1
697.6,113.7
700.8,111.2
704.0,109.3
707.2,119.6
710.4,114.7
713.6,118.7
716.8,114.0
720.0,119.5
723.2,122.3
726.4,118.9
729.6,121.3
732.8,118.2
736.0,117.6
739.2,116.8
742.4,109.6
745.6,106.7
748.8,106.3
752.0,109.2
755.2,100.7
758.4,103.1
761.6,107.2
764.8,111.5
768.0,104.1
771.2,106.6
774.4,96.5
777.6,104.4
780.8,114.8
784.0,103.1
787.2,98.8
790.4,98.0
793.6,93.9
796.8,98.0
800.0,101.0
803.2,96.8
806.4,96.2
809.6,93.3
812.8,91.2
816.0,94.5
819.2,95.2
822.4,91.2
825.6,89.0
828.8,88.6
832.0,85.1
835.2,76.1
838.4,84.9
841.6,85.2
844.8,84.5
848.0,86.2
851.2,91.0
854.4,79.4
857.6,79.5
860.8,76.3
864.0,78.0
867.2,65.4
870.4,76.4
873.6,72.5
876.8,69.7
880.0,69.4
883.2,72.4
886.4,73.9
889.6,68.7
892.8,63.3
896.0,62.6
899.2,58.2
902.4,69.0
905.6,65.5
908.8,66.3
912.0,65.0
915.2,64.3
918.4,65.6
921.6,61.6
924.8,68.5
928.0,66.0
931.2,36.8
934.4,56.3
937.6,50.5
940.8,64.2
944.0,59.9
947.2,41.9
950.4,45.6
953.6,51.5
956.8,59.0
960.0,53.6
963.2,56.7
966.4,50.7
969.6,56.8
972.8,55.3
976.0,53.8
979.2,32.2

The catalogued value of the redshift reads 1.284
